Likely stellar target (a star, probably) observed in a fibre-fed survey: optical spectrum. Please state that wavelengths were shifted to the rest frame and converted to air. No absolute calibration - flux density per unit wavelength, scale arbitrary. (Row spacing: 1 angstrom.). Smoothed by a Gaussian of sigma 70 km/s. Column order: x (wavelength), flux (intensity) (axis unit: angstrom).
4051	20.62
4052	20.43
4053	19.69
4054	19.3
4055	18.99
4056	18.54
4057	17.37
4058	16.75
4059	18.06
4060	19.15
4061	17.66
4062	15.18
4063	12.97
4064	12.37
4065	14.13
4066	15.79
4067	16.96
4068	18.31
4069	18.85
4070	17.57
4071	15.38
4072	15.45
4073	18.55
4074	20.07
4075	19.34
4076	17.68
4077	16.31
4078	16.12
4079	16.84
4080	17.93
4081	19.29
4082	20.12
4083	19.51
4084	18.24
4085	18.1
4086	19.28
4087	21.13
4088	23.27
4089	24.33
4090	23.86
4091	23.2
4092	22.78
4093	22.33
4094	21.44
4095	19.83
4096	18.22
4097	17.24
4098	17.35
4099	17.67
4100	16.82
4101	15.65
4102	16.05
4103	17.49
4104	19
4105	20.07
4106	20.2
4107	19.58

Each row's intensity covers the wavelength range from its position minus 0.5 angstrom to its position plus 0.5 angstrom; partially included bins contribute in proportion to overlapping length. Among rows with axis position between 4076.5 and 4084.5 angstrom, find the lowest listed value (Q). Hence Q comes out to 16.12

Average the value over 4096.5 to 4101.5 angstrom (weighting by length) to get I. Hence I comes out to 16.9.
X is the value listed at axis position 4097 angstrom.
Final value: 17.24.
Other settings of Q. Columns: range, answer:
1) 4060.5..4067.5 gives 12.37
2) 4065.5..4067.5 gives 15.79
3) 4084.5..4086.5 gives 18.1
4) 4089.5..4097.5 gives 17.24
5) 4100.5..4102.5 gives 15.65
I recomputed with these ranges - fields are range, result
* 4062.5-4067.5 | 14.4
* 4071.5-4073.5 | 17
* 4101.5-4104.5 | 17.5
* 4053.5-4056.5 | 18.9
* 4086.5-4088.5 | 22.2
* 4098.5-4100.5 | 17.2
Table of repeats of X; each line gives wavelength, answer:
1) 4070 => 17.57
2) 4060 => 19.15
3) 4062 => 15.18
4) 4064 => 12.37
